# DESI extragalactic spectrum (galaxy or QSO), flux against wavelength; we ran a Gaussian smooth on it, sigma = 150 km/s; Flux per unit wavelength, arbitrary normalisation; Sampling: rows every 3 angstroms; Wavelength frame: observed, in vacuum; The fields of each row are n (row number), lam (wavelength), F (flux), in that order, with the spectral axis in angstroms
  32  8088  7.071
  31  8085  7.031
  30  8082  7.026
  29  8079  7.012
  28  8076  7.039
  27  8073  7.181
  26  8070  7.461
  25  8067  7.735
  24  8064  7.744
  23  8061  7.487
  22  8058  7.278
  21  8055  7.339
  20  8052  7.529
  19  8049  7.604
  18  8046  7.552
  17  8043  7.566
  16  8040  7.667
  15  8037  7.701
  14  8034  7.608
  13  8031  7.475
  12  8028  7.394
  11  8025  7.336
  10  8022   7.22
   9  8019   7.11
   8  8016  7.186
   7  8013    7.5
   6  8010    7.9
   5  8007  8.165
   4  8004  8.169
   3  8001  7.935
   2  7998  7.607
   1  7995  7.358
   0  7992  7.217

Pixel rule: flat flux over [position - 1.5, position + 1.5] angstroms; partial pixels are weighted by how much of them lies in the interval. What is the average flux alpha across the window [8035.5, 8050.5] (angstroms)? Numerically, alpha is 7.62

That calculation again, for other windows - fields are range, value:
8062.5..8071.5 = 7.65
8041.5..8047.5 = 7.56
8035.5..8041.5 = 7.68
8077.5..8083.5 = 7.02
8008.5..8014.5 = 7.7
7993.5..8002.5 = 7.63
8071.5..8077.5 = 7.11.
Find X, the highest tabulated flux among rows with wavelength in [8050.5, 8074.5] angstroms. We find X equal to 7.744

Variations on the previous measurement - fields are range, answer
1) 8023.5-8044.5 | 7.701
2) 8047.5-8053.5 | 7.604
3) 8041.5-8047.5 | 7.566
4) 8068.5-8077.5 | 7.461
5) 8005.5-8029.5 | 8.165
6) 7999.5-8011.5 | 8.169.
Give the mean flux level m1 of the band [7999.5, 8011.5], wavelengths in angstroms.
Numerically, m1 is 8.04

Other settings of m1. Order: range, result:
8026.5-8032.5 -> 7.43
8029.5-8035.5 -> 7.54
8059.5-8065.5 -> 7.62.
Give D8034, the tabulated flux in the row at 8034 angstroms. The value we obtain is 7.608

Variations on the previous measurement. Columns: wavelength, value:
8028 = 7.394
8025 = 7.336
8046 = 7.552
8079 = 7.012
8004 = 8.169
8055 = 7.339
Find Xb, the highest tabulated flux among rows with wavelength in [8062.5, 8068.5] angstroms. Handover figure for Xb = 7.744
